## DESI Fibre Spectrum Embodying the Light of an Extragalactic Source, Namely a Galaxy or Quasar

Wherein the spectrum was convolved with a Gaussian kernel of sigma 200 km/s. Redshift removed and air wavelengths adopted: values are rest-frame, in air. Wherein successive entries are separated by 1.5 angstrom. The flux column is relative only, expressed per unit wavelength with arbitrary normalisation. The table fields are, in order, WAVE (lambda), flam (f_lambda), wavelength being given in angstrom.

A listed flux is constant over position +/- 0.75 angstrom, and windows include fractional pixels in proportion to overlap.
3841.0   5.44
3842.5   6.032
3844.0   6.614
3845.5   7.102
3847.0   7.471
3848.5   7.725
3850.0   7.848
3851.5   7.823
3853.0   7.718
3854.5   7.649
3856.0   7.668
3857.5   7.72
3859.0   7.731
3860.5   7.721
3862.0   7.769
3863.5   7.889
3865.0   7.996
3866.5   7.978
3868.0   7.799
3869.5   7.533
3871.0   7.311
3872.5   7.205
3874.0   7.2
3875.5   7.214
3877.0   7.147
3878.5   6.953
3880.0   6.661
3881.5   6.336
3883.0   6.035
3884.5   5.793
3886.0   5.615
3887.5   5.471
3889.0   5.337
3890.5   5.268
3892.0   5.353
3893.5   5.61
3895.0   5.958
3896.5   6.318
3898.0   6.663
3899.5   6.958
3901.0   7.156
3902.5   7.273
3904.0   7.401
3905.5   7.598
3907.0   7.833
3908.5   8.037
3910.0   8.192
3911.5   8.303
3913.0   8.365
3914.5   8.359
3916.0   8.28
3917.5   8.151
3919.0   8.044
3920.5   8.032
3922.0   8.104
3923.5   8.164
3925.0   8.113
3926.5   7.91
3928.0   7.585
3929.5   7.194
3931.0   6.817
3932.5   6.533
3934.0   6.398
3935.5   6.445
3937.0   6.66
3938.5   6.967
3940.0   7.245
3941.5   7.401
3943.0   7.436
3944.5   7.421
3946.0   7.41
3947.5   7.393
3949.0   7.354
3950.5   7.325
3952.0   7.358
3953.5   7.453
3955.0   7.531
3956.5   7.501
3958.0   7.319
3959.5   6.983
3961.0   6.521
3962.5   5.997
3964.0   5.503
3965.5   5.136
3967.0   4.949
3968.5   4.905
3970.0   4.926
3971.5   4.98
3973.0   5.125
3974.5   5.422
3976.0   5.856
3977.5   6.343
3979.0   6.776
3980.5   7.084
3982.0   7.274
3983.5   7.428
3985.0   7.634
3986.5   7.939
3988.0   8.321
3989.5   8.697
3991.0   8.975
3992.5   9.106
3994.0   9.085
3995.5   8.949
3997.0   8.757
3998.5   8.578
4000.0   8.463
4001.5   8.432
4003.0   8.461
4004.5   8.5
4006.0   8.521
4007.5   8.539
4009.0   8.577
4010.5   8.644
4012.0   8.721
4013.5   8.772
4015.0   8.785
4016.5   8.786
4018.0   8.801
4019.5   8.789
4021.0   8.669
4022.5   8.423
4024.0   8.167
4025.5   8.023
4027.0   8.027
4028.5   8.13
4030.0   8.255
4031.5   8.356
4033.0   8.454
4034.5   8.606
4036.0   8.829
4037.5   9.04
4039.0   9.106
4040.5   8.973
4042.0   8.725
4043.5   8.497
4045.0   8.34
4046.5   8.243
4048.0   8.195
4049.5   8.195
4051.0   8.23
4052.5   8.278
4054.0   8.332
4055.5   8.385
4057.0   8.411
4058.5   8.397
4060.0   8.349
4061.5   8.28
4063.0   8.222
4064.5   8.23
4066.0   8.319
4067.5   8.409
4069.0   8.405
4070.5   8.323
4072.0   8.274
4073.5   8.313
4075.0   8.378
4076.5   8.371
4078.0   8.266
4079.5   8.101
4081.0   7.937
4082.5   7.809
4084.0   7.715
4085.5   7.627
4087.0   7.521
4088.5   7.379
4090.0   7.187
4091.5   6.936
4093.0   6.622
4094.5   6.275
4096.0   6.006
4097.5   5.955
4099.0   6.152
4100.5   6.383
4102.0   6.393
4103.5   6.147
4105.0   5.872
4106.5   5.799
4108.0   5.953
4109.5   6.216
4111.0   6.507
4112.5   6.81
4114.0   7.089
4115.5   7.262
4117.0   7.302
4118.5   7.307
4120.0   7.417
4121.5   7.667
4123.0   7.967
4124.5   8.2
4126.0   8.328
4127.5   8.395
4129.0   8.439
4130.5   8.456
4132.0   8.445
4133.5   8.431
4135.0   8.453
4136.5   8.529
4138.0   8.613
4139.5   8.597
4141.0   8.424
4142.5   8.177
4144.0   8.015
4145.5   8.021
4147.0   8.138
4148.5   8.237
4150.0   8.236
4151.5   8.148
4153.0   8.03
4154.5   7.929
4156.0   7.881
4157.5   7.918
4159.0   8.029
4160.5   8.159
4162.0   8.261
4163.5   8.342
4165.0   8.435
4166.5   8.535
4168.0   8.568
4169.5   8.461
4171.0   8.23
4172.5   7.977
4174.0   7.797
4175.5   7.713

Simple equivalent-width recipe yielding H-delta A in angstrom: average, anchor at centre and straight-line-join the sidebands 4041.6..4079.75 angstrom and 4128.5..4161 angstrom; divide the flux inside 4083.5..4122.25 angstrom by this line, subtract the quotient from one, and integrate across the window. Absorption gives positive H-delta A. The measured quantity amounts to 7.2 angstrom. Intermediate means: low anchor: 8.32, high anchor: 8.24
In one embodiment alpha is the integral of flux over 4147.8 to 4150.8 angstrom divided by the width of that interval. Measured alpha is 8.24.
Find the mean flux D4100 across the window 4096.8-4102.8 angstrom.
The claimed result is 6.22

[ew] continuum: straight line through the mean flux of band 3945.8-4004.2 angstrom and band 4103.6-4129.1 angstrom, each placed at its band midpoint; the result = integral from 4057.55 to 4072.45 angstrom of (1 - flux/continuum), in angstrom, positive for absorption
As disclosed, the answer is -2.4 angstrom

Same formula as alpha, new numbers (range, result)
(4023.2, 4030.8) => 8.12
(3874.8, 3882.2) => 6.86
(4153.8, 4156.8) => 7.9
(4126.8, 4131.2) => 8.43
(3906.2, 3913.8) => 8.14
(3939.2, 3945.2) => 7.37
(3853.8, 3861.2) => 7.7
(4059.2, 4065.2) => 8.27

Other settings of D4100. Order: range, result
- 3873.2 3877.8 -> 7.18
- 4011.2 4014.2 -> 8.74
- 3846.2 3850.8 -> 7.68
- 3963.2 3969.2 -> 5.13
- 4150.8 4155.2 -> 8.04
